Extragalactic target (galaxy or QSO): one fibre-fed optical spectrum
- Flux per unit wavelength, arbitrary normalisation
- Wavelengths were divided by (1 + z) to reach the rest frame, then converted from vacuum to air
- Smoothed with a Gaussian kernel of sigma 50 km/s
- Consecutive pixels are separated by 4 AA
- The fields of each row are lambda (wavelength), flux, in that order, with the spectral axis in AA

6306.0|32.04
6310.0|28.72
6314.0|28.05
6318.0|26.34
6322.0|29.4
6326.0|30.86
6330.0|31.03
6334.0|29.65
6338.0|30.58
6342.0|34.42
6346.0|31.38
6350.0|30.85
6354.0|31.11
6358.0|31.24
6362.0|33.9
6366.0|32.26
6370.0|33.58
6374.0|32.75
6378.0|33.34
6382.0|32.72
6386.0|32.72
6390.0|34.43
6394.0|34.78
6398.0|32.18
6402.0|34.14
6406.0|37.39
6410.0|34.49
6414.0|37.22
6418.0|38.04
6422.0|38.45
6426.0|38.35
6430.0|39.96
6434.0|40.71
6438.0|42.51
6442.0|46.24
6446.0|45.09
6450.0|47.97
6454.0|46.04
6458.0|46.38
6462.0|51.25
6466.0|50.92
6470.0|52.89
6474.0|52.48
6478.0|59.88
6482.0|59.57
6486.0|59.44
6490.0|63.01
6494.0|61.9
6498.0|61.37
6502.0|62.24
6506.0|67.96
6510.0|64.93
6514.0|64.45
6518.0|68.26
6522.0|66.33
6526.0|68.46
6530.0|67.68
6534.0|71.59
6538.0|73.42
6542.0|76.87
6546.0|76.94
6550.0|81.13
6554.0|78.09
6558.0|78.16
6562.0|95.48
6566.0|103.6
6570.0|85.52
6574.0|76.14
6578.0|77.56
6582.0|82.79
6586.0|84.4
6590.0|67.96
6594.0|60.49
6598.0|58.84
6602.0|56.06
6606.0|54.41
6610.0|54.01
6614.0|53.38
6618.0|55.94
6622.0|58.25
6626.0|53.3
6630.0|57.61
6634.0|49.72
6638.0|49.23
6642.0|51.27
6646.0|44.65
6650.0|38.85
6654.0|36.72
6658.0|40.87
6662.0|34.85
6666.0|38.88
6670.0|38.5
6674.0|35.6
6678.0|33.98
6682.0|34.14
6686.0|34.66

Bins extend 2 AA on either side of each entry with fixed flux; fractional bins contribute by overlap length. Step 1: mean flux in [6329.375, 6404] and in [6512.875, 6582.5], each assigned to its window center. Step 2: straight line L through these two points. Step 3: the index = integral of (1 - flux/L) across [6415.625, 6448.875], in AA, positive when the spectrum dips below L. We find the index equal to 5.1 AA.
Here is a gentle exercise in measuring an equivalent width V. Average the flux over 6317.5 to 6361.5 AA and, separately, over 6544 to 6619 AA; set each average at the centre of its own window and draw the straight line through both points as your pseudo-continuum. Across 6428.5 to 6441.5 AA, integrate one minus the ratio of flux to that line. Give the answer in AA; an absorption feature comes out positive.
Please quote 1.59 AA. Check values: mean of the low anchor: 30.9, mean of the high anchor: 72.9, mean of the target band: 41.7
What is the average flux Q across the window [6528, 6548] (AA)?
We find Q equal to 73.3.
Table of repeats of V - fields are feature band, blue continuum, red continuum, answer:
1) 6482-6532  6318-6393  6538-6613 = -2.6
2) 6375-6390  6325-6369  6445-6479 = 1.7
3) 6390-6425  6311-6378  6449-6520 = 6.0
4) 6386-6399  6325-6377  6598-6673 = 0.2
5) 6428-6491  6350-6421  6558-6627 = -4.2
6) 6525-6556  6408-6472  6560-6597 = -1.6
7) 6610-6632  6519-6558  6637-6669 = -2.2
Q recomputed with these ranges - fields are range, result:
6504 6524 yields 66.4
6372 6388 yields 32.9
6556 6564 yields 86.8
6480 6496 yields 61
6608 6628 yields 55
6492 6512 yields 63.7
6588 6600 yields 62.4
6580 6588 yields 83.6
